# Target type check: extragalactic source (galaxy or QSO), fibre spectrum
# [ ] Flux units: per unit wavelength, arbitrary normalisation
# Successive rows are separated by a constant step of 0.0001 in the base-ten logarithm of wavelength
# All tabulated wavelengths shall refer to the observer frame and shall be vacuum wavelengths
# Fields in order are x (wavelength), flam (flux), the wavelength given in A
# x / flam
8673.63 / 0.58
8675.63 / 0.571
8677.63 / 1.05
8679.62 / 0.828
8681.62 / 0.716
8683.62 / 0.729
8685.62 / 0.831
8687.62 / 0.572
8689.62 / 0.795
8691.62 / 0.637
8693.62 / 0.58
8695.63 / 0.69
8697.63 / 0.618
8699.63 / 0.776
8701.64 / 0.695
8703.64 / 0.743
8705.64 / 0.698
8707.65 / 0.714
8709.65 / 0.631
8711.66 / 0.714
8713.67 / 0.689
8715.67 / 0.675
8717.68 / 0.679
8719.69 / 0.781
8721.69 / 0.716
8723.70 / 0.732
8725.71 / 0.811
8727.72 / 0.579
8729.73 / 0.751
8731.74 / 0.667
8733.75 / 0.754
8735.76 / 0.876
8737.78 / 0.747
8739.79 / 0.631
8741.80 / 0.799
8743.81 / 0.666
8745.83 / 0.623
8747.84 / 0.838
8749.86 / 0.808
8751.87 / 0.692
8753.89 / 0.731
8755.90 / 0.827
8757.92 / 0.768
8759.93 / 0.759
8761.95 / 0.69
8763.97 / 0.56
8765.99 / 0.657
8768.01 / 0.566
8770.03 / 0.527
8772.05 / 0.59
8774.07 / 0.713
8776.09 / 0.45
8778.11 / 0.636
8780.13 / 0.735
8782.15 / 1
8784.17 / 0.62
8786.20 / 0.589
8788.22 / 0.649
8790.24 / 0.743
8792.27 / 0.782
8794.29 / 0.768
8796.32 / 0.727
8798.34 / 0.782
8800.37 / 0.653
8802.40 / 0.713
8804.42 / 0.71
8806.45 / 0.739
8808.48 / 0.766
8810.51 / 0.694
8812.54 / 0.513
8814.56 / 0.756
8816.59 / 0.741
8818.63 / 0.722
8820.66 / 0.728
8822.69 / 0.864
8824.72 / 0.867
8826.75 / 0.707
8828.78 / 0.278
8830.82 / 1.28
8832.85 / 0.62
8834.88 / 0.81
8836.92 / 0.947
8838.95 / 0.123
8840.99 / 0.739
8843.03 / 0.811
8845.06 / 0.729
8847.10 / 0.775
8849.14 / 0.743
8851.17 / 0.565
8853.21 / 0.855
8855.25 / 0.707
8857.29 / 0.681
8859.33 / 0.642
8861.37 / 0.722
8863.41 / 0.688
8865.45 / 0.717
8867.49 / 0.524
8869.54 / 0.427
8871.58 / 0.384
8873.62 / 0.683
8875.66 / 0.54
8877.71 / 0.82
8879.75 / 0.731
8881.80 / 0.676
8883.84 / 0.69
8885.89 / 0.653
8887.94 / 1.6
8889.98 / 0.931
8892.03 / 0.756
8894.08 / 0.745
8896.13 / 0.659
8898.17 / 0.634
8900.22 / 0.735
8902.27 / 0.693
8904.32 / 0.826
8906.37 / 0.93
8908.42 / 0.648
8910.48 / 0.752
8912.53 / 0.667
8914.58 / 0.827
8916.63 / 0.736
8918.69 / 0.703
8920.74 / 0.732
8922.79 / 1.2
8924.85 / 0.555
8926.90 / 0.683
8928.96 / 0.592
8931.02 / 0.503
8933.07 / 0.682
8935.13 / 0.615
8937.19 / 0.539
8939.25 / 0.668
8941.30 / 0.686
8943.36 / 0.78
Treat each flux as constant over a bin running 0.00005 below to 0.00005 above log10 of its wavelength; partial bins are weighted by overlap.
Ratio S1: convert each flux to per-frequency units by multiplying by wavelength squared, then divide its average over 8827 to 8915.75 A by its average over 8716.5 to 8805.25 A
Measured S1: 1.05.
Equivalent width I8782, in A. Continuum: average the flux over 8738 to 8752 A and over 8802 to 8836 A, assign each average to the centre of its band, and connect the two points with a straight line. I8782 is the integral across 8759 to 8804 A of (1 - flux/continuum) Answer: 3.3 A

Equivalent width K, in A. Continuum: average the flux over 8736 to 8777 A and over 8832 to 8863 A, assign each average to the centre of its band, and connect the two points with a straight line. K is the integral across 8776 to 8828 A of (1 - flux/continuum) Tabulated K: -2.1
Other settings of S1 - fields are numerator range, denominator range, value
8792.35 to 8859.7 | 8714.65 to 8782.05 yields 1.05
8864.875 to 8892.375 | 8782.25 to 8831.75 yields 1.01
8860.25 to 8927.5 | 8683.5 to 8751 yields 1.07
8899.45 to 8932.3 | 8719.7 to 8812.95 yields 1.08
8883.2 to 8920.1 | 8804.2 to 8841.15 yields 1.12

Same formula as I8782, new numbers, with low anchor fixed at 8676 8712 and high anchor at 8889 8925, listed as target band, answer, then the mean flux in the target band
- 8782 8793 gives 0.5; 0.708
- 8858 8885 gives 4.4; 0.635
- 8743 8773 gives 1.9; 0.687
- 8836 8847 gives 1.1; 0.676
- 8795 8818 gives 1.1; 0.709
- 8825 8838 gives -0.4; 0.776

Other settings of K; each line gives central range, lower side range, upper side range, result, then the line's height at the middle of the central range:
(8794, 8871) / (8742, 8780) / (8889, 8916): 1.2 A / 0.715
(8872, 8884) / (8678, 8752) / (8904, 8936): 0.8 A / 0.725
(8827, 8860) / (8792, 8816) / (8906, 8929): 1.0 A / 0.729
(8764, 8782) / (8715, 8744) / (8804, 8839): 2.6 A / 0.729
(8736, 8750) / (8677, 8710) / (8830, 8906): -0.2 A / 0.723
